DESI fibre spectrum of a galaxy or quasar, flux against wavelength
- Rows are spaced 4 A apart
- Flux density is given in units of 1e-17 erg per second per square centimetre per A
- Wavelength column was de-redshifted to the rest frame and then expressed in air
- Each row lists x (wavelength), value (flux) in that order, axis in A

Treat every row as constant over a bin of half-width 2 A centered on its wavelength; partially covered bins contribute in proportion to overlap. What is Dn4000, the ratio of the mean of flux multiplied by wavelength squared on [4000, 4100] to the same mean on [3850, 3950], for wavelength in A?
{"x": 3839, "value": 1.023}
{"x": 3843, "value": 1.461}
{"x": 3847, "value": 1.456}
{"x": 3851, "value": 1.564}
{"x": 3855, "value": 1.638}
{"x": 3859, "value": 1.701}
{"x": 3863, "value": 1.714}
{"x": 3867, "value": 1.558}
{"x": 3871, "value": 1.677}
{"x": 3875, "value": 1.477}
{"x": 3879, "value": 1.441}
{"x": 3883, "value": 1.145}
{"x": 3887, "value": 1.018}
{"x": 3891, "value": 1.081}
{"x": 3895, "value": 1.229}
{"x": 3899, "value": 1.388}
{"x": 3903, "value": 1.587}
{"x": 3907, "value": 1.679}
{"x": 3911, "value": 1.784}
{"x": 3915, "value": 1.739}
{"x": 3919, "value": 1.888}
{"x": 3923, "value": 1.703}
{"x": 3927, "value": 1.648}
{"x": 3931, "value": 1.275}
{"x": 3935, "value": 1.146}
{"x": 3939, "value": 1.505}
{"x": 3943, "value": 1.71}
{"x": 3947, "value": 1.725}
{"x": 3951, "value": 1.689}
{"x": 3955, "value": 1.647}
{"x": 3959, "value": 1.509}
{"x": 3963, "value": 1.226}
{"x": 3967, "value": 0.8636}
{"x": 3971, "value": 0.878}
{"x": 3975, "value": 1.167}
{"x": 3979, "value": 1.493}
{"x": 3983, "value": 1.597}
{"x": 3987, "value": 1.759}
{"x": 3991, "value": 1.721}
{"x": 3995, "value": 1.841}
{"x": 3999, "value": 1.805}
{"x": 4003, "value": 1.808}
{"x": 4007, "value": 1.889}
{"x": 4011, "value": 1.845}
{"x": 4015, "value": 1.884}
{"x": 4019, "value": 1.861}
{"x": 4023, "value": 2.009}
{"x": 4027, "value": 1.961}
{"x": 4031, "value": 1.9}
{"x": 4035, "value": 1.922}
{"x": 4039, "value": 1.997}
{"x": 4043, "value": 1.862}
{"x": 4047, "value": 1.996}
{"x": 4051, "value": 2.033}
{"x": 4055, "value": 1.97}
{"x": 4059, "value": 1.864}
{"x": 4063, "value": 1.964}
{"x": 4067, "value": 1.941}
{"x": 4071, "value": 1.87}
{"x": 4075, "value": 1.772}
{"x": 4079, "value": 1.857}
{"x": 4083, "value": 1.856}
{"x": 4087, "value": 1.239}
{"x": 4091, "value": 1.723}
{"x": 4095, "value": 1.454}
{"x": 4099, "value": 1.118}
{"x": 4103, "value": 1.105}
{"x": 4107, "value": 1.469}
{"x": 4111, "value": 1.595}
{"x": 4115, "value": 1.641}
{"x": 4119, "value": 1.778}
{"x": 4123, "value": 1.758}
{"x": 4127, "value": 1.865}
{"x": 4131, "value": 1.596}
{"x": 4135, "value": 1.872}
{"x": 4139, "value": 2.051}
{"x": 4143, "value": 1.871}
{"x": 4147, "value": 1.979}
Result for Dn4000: 1.3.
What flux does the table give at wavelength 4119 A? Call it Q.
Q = 1.778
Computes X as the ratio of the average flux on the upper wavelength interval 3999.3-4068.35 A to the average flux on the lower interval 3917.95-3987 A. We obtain 1.32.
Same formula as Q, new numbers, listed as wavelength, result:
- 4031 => 1.9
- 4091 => 1.723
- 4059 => 1.864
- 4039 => 1.997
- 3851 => 1.564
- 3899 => 1.388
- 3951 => 1.689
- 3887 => 1.018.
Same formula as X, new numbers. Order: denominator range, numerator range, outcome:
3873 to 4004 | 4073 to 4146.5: 1.11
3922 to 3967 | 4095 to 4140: 1.08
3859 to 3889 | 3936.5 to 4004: 1.05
